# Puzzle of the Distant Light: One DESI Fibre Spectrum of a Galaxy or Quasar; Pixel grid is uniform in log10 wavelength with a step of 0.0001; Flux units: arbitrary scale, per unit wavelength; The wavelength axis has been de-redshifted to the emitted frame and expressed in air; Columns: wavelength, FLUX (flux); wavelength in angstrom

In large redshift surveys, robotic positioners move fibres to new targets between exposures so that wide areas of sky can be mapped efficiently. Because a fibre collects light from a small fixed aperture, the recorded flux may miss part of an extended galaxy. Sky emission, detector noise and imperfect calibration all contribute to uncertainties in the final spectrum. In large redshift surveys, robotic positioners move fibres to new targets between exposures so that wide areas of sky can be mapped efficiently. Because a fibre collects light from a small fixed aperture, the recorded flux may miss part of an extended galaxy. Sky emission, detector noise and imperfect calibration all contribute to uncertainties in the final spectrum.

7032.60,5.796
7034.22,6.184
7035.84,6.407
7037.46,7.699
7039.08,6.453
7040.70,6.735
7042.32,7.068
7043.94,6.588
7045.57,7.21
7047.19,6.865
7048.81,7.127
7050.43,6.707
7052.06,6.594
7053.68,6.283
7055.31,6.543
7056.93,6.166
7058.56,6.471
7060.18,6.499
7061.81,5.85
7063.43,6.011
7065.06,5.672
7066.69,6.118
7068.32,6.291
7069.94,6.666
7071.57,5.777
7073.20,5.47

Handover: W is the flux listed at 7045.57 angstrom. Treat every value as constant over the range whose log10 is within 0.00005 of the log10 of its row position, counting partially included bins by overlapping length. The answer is 7.21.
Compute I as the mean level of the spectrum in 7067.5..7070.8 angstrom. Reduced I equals 6.47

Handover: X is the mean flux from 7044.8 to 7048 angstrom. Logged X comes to 7.04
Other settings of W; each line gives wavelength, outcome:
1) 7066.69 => 6.118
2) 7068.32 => 6.291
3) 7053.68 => 6.283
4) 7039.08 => 6.453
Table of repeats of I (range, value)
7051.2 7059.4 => 6.41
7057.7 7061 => 6.47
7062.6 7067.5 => 5.93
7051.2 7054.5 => 6.43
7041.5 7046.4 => 6.95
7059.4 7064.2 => 6.12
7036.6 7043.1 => 6.99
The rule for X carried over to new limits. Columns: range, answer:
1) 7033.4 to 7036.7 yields 6.31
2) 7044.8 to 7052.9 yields 6.9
